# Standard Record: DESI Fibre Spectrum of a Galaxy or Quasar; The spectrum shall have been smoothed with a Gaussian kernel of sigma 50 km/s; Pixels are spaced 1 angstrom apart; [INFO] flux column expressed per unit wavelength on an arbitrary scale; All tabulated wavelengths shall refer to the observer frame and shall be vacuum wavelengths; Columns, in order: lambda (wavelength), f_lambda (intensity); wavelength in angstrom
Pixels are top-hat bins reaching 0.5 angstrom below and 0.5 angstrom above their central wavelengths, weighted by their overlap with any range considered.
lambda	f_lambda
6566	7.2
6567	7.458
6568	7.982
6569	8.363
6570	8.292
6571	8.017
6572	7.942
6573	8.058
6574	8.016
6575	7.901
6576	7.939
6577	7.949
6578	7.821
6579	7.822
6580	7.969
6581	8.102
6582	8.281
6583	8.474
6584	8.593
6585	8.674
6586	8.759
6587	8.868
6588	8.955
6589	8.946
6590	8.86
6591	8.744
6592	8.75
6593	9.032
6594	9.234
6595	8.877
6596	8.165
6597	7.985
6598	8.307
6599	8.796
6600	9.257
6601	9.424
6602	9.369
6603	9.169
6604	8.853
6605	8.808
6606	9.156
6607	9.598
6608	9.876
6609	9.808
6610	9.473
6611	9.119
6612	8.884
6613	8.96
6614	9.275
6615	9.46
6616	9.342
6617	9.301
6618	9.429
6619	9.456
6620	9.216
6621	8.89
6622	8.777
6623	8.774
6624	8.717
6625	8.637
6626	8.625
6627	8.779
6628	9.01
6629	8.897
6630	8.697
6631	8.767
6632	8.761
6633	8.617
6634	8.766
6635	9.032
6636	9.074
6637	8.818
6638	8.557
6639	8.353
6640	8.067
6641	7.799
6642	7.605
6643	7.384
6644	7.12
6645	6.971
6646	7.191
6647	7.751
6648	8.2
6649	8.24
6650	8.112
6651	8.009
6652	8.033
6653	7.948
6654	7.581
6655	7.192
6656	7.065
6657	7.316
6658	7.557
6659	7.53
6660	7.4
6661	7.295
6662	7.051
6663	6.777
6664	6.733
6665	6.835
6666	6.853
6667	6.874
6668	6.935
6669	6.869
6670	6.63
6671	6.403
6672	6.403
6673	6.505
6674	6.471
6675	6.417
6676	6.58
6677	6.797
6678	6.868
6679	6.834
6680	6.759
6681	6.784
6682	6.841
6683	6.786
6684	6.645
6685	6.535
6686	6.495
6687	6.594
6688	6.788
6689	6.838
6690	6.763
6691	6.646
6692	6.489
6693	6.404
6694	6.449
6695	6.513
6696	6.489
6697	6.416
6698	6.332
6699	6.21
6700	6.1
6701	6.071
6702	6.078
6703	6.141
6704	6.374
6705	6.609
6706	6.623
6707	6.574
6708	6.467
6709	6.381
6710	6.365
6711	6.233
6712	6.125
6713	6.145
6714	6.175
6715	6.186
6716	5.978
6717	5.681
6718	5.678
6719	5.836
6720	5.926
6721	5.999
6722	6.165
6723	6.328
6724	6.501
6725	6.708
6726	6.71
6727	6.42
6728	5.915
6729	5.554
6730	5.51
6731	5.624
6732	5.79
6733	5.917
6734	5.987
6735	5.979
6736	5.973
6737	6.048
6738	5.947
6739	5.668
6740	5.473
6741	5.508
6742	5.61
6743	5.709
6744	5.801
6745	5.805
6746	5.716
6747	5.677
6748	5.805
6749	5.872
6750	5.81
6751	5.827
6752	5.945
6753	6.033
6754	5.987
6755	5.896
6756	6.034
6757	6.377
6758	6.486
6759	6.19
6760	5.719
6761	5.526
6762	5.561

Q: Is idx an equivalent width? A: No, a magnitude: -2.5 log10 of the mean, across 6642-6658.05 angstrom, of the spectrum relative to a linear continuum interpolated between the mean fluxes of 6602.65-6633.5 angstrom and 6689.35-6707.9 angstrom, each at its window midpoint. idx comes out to 0.06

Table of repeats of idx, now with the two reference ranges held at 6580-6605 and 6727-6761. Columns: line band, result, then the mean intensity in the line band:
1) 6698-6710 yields 0.05 mag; 6.33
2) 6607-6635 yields -0.11 mag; 9.06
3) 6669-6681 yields 0.09 mag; 6.62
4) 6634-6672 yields 0.01 mag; 7.55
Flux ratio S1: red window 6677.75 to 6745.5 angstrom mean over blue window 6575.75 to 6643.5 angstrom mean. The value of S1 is 0.71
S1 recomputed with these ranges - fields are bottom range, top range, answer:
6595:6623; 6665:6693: 0.73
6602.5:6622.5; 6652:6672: 0.77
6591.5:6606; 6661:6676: 0.76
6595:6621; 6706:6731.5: 0.67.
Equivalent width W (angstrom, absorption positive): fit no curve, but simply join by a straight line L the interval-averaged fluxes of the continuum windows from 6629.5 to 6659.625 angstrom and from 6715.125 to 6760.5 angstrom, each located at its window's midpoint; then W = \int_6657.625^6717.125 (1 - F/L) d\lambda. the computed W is 3.9 angstrom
